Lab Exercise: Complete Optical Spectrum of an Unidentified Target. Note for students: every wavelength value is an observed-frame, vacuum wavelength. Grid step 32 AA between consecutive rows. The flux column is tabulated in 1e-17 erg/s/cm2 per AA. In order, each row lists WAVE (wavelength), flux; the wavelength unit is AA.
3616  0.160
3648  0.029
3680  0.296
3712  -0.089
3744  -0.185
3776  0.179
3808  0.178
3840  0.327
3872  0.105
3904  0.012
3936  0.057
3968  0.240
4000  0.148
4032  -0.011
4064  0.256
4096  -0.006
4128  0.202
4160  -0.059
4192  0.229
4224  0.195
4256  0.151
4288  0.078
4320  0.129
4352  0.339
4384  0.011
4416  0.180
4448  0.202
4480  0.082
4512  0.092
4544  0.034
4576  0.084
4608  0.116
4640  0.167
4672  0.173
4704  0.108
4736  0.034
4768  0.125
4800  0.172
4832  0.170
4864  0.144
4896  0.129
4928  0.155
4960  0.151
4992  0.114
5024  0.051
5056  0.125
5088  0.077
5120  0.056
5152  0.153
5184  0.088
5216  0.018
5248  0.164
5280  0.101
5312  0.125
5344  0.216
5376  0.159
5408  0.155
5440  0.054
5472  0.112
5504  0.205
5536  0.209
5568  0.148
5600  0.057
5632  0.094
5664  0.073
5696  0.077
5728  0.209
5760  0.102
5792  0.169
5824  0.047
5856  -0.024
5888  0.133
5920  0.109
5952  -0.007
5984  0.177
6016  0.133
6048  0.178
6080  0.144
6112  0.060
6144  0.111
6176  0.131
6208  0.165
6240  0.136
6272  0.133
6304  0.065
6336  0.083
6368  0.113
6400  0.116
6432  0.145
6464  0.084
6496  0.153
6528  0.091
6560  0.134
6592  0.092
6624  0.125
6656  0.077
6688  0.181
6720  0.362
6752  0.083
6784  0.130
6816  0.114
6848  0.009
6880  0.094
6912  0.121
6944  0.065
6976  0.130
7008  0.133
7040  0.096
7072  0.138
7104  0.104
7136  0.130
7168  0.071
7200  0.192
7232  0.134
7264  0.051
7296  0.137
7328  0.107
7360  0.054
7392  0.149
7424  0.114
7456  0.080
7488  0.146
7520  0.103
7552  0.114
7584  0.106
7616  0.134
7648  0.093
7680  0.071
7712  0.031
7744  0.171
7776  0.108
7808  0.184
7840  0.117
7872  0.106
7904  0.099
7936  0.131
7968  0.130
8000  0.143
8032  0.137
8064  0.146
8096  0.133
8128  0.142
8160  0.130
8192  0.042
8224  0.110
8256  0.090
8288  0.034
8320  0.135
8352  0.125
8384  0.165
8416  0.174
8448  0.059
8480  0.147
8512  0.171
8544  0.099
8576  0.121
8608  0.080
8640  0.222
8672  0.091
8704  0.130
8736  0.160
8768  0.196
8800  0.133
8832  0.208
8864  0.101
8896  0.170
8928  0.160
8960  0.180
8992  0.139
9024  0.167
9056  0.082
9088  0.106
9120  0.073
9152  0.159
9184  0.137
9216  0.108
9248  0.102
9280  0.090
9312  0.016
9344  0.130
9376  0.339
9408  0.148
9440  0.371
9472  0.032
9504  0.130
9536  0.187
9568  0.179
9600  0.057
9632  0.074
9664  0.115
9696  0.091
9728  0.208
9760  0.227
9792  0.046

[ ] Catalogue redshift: 0.799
